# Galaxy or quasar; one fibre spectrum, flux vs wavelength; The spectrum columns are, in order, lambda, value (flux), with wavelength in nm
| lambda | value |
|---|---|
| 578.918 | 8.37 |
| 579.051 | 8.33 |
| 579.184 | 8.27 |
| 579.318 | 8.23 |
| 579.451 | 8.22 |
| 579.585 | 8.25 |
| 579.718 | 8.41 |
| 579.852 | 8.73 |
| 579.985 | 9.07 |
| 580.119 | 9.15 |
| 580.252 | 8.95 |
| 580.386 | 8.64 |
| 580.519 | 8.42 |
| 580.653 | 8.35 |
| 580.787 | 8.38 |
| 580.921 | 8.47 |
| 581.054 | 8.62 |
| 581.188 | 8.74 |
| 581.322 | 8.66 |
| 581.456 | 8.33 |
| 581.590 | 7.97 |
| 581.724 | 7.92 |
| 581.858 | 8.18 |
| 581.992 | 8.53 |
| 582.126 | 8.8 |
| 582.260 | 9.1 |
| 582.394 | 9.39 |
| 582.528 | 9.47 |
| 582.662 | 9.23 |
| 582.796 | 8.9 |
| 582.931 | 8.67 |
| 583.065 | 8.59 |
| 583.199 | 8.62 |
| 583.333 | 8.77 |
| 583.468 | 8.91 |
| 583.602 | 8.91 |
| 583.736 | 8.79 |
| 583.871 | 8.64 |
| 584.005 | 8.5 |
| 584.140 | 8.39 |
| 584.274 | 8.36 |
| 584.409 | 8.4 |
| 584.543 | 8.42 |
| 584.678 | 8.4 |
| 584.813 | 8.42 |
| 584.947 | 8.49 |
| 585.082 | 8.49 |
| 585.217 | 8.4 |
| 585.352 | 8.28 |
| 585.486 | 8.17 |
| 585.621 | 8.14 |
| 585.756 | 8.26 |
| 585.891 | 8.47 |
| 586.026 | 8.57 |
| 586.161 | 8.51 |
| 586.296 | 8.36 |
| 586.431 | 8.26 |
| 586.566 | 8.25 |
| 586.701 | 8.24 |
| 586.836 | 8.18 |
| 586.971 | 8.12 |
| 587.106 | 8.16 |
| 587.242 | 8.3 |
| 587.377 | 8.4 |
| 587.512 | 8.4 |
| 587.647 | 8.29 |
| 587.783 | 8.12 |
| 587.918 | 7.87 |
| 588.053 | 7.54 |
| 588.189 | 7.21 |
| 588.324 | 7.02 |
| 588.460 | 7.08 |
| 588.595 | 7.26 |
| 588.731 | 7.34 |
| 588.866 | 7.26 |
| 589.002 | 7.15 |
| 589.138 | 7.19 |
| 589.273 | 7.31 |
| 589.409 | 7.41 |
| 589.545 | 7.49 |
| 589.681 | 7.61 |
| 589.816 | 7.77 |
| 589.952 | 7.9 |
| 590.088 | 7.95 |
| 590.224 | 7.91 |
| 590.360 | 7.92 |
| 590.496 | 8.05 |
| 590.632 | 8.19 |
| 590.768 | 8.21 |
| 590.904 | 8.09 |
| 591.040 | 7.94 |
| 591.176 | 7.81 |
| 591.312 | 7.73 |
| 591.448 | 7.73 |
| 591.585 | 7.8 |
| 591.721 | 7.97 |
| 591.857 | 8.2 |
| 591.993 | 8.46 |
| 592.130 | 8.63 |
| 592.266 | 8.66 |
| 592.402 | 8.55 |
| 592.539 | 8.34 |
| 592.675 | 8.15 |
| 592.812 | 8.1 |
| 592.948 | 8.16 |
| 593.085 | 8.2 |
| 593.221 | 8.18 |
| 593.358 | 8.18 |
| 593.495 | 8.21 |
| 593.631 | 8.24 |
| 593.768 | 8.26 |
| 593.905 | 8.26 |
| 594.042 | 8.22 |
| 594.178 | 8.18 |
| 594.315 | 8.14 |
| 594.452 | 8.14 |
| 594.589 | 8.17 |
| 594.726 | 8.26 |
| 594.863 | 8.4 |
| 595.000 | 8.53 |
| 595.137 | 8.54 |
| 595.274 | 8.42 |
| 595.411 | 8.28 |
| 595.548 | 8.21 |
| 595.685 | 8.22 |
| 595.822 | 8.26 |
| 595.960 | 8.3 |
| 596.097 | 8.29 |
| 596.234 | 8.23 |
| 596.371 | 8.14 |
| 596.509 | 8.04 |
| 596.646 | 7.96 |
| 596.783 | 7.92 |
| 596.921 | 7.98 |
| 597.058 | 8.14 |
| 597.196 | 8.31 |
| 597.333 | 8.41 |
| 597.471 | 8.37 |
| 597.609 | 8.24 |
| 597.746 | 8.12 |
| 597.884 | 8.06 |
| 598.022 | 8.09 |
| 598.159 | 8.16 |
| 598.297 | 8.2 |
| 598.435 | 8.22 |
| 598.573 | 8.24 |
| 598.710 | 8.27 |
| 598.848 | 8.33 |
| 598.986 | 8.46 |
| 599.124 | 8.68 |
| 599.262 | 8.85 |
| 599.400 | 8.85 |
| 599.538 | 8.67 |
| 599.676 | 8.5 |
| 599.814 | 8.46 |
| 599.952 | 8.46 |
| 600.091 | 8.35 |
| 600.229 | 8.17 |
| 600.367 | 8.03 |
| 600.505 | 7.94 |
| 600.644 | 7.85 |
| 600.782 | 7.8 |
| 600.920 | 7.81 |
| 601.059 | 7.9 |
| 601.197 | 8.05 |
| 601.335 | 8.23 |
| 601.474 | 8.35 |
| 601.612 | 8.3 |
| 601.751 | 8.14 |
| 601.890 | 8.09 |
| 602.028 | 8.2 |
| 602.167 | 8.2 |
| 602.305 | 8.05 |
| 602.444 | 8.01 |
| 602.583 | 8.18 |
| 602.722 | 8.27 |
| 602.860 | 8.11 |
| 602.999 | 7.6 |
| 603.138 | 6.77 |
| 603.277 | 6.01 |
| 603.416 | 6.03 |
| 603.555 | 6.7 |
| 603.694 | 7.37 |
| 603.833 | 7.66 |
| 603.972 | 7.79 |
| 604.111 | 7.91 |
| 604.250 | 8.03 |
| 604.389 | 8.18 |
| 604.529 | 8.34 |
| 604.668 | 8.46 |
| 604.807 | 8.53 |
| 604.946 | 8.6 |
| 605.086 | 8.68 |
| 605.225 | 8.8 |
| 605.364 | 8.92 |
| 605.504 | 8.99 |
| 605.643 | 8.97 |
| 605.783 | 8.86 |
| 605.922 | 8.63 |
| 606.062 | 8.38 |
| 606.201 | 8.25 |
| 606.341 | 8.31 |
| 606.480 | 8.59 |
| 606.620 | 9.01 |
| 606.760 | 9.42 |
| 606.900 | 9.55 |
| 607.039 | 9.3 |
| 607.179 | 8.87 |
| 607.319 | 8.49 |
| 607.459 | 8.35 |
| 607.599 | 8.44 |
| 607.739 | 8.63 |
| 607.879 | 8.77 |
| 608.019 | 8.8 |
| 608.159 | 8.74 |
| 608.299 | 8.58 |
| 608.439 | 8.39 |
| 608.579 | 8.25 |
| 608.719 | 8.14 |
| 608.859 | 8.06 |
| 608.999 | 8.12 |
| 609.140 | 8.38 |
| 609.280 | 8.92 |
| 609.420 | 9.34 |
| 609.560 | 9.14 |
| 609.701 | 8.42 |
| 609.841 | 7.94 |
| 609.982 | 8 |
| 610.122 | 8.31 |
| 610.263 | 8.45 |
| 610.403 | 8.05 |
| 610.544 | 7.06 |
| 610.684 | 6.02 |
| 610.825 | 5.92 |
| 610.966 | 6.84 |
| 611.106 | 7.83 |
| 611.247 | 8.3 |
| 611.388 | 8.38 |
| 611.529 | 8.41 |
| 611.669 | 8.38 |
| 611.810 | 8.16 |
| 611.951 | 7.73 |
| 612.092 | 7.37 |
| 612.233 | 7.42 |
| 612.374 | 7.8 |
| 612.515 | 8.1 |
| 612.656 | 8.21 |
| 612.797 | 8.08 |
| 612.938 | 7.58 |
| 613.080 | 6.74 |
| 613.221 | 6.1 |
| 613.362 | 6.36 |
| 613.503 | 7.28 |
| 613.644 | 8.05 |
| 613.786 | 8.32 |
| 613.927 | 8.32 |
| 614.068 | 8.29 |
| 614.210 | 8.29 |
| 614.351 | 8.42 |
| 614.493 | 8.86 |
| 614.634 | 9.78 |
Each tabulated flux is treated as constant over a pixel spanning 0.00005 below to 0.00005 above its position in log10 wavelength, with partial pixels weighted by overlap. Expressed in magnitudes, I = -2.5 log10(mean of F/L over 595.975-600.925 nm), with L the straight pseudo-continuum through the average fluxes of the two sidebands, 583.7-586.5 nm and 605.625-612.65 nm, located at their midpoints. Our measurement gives 0.01 mag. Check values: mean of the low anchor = 8.41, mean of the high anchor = 8.28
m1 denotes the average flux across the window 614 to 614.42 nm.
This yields 8.33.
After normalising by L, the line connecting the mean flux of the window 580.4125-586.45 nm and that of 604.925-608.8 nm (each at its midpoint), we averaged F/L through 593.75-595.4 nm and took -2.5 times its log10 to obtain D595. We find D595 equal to 0.042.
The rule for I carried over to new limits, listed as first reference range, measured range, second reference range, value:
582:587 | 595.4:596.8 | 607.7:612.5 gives 0.02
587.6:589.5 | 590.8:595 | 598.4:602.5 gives -0.06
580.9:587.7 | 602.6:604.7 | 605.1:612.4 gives 0.11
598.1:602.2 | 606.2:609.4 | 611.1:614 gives -0.09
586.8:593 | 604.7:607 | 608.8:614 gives -0.12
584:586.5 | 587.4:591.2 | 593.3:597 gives 0.08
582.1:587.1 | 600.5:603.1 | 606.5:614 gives 0.03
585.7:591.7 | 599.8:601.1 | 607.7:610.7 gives 0.01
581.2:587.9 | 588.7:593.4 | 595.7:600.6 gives 0.06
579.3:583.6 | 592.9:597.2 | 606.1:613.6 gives 0.02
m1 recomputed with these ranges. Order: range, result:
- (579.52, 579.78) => 8.34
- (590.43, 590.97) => 8.14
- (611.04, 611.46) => 8.16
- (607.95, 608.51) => 8.63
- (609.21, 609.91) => 8.76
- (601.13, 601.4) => 8.15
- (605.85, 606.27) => 8.44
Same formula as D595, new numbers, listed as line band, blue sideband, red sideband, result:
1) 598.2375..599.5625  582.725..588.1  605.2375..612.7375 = -0.015 mag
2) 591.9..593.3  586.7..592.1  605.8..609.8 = -0.051 mag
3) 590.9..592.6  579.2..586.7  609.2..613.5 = 0.021 mag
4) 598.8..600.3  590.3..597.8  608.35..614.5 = -0.055 mag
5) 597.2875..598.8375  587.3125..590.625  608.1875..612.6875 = -0.055 mag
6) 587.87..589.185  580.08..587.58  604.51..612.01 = 0.168 mag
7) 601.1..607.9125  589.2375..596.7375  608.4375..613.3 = -0.038 mag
